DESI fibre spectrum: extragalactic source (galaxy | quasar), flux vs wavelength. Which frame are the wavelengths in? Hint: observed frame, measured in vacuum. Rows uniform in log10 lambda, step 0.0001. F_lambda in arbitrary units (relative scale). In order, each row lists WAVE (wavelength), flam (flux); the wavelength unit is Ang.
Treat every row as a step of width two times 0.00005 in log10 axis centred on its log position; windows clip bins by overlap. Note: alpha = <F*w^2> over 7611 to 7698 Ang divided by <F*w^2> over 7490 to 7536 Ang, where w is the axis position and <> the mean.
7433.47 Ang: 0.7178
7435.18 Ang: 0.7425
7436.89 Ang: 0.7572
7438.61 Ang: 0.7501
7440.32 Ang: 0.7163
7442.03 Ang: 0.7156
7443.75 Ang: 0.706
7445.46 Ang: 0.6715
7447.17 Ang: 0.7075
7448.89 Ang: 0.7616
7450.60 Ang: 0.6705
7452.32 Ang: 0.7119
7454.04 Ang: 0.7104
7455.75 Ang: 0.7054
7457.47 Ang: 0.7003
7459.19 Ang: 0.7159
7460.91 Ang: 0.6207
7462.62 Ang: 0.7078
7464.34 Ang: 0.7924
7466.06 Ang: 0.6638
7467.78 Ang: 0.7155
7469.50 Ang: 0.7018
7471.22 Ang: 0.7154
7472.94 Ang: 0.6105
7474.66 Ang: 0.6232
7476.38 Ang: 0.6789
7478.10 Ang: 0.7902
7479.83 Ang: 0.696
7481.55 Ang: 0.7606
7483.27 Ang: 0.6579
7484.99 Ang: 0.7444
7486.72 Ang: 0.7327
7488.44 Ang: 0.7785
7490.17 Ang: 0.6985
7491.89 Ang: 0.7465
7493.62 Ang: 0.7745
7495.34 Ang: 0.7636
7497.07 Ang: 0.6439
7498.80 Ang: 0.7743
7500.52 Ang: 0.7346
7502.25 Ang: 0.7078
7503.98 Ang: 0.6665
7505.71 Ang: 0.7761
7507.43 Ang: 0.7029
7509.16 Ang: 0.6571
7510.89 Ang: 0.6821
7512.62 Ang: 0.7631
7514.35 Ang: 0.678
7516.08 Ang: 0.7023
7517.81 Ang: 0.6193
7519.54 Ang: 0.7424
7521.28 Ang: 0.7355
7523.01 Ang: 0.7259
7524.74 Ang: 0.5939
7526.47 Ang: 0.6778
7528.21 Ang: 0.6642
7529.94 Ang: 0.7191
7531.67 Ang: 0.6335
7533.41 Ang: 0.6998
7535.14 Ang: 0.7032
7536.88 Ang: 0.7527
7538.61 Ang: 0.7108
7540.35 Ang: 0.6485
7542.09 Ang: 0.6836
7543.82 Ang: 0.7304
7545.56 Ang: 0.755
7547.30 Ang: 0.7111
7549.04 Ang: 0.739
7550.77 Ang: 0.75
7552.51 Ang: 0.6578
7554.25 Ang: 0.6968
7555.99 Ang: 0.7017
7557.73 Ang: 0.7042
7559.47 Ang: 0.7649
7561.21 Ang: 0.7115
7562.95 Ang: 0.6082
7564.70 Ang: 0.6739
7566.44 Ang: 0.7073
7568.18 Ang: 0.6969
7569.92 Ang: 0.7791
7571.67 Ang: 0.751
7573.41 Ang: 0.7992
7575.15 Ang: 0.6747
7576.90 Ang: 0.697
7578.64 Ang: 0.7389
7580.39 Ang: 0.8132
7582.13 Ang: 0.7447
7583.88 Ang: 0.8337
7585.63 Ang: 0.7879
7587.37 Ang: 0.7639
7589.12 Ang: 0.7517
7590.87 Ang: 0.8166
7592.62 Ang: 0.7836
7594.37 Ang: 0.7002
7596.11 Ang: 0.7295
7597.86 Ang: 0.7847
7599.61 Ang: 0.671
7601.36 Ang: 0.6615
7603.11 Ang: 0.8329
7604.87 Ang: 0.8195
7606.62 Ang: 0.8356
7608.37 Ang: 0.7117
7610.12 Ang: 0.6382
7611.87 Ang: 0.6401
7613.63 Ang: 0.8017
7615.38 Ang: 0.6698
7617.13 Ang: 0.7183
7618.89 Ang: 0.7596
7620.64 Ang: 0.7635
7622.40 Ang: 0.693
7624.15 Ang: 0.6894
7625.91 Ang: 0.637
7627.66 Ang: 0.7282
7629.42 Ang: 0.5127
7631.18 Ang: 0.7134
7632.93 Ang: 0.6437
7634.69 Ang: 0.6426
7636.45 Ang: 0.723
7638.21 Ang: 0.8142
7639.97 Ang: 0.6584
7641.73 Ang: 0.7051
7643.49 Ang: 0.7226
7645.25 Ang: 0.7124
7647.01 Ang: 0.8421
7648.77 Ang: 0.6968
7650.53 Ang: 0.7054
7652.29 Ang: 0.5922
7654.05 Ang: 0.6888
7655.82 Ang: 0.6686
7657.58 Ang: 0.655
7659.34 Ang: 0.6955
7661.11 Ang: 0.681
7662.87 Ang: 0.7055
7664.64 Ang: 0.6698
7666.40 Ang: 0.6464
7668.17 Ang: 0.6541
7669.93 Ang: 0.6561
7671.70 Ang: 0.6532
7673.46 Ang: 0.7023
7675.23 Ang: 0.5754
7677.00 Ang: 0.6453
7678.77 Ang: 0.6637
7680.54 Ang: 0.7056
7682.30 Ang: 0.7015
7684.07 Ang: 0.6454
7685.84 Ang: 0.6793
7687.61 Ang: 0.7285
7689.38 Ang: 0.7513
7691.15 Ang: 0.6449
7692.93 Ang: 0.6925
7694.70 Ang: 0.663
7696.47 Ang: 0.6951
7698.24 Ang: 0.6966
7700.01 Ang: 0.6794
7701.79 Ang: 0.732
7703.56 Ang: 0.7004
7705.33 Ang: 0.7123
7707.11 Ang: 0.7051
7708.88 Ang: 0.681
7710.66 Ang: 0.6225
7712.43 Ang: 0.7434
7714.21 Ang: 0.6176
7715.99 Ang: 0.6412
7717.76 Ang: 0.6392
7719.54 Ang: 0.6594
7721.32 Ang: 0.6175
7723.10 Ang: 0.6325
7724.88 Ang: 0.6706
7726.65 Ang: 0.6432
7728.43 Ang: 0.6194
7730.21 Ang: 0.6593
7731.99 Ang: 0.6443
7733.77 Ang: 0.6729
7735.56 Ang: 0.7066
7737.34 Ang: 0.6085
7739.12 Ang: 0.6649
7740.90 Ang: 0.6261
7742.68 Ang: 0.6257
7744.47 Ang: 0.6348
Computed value 1.01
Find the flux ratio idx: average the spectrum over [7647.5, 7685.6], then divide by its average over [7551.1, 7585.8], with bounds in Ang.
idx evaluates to 0.92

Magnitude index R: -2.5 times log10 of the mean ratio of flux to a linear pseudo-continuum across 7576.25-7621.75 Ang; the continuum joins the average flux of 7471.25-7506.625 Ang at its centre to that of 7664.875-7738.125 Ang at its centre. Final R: -0.085 mag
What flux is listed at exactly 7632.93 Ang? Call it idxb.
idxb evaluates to 0.6437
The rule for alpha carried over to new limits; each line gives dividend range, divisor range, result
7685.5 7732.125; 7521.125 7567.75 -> 1.01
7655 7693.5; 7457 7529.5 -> 1.00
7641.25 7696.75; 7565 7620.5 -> 0.93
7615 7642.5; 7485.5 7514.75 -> 0.99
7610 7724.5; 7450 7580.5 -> 1.00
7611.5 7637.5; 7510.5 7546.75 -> 1.02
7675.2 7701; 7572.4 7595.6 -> 0.92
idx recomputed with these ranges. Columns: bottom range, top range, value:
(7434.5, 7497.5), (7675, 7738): 0.94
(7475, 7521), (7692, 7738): 0.93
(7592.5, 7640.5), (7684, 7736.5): 0.94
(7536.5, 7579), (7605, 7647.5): 0.99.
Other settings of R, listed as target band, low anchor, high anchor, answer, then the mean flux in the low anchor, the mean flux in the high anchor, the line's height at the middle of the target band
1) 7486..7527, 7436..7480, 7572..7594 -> 0.024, 0.705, 0.765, 0.728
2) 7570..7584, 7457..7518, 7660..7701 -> -0.090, 0.709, 0.676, 0.694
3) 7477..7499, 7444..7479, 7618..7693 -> -0.055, 0.699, 0.685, 0.697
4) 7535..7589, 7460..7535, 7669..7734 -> -0.050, 0.704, 0.67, 0.693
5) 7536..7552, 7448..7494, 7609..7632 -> -0.029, 0.71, 0.69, 0.7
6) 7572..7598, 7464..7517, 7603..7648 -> -0.069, 0.713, 0.714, 0.714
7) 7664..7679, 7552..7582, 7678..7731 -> 0.055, 0.718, 0.675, 0.685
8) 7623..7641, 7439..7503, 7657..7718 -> 0.015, 0.712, 0.677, 0.686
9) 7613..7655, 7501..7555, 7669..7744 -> -0.032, 0.7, 0.667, 0.68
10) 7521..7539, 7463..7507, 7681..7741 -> 0.027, 0.718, 0.671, 0.708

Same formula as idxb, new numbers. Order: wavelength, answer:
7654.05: 0.6888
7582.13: 0.7447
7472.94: 0.6105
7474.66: 0.6232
